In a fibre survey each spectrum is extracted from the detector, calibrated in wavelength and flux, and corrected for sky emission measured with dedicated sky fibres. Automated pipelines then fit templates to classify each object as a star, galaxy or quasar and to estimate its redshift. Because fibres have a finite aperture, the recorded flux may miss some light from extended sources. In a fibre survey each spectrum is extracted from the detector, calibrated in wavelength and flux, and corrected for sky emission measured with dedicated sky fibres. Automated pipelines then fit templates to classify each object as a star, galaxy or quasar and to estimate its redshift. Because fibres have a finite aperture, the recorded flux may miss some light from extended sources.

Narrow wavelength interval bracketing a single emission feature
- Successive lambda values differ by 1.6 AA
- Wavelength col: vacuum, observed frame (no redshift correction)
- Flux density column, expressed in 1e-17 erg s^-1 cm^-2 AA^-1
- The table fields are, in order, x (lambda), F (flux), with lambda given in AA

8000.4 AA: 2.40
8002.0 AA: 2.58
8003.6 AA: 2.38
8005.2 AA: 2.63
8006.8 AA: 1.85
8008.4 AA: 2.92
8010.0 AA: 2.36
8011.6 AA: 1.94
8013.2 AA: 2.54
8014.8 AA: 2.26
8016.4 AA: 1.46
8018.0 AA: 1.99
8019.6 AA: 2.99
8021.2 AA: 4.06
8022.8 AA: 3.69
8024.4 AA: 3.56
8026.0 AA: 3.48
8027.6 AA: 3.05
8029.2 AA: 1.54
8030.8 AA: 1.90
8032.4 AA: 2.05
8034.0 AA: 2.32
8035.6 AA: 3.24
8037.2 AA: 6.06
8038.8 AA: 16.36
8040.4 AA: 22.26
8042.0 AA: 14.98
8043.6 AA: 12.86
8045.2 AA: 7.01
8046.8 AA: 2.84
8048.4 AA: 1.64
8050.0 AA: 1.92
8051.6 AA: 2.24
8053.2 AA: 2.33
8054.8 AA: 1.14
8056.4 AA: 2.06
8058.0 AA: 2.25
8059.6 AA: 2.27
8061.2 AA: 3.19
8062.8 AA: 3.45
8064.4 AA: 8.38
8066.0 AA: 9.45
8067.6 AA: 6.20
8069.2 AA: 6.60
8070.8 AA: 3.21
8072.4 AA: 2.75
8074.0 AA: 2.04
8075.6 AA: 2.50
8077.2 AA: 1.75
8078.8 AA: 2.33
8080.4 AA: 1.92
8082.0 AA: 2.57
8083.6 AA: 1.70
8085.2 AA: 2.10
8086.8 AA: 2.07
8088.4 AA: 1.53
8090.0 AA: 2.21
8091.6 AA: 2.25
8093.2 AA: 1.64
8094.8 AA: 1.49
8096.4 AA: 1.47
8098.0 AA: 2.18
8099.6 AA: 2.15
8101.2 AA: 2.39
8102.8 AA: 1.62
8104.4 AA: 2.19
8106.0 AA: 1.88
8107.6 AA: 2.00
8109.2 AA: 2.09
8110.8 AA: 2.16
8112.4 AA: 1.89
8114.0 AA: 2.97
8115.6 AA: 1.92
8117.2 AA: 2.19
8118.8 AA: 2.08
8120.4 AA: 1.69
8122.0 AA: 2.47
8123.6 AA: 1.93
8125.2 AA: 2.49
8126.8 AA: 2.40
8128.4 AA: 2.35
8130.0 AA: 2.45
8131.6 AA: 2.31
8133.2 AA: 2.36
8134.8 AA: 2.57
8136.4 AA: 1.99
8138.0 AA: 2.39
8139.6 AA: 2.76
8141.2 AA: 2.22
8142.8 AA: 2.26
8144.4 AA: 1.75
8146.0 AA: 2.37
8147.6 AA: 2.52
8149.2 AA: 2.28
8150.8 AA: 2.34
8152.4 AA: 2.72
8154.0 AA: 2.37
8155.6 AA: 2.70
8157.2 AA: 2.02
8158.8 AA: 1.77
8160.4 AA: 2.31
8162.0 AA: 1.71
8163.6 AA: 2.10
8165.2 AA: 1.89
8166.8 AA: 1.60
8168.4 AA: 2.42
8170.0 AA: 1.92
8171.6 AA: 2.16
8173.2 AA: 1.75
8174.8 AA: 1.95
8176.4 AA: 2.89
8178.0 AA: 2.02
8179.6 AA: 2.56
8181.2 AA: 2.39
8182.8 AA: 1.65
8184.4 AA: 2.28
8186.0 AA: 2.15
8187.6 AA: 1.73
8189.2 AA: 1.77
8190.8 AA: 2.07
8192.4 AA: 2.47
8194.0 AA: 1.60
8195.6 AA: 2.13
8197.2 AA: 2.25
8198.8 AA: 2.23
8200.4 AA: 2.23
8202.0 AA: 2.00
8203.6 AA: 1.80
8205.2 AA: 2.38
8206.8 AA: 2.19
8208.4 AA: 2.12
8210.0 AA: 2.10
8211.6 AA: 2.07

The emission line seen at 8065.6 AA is [N II]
